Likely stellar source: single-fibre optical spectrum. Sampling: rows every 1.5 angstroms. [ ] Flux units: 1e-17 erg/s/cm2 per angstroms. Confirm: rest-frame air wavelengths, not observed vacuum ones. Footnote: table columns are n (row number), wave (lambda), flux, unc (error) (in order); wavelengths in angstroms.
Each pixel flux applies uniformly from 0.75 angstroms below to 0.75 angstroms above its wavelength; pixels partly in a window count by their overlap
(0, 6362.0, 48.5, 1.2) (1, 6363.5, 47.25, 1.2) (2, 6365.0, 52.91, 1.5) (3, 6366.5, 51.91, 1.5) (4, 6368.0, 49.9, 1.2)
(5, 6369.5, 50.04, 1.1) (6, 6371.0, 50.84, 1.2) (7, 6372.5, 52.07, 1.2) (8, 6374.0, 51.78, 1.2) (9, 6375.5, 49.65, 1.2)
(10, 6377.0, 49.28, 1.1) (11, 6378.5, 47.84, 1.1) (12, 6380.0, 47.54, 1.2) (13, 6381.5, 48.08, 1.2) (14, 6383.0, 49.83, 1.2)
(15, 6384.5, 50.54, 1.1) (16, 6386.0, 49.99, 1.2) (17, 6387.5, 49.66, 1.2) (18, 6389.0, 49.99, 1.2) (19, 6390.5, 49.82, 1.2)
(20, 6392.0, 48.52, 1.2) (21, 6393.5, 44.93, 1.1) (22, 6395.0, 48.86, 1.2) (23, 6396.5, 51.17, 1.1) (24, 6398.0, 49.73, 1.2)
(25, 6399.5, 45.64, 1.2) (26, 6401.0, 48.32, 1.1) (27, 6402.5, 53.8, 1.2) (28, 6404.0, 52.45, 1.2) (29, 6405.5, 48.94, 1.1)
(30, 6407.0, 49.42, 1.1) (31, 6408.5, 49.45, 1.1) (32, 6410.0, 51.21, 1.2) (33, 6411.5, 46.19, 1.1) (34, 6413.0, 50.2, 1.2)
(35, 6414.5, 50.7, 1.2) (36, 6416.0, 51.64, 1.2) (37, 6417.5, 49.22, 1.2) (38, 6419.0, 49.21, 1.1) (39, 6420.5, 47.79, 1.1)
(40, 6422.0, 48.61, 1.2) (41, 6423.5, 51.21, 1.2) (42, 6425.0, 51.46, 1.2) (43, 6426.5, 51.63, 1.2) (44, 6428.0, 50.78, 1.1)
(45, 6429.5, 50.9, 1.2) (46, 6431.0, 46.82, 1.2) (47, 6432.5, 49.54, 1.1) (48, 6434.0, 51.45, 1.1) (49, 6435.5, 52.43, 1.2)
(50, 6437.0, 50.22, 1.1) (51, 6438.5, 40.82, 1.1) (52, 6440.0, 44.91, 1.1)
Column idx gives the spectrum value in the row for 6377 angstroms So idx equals 49.28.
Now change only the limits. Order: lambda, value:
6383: 49.83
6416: 51.64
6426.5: 51.63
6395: 48.86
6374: 51.78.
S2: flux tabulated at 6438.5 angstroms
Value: 40.82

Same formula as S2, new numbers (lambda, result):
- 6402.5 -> 53.8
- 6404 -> 52.45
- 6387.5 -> 49.66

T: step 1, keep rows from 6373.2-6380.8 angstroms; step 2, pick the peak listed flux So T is 51.78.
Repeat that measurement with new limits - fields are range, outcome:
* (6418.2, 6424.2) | 51.21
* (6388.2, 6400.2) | 51.17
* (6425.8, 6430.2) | 51.63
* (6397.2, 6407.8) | 53.8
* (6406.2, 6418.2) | 51.64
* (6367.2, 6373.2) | 52.07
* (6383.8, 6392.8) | 50.54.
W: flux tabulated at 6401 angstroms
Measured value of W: 48.32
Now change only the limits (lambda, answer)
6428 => 50.78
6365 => 52.91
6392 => 48.52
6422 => 48.61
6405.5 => 48.94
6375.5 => 49.65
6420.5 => 47.79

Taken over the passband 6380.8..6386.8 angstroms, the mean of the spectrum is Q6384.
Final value 49.6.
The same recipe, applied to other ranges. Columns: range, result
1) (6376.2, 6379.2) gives 48.6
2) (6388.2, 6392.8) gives 49.4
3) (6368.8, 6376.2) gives 50.9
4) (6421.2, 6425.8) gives 50.4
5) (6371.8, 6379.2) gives 50.1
